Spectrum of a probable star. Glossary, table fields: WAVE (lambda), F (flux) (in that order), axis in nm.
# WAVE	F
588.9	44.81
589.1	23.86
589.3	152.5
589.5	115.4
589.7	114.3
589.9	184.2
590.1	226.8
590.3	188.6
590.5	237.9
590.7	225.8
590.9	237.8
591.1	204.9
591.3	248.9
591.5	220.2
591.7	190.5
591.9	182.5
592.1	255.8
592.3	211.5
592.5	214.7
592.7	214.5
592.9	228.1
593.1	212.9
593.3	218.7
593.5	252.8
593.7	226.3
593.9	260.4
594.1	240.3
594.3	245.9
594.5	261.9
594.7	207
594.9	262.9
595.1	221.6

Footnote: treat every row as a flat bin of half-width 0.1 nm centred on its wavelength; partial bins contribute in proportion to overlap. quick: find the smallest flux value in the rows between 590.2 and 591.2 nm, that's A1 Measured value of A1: 188.6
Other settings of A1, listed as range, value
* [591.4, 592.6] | 182.5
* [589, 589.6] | 23.86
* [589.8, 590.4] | 184.2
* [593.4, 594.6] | 226.3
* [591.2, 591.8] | 190.5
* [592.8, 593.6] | 212.9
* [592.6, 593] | 214.5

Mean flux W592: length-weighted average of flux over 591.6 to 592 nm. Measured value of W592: 186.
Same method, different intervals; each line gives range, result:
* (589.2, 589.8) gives 127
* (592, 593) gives 225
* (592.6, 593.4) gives 219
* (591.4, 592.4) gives 212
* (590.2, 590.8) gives 217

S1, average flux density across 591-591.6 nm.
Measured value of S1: 225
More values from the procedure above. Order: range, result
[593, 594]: 234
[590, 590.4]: 208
